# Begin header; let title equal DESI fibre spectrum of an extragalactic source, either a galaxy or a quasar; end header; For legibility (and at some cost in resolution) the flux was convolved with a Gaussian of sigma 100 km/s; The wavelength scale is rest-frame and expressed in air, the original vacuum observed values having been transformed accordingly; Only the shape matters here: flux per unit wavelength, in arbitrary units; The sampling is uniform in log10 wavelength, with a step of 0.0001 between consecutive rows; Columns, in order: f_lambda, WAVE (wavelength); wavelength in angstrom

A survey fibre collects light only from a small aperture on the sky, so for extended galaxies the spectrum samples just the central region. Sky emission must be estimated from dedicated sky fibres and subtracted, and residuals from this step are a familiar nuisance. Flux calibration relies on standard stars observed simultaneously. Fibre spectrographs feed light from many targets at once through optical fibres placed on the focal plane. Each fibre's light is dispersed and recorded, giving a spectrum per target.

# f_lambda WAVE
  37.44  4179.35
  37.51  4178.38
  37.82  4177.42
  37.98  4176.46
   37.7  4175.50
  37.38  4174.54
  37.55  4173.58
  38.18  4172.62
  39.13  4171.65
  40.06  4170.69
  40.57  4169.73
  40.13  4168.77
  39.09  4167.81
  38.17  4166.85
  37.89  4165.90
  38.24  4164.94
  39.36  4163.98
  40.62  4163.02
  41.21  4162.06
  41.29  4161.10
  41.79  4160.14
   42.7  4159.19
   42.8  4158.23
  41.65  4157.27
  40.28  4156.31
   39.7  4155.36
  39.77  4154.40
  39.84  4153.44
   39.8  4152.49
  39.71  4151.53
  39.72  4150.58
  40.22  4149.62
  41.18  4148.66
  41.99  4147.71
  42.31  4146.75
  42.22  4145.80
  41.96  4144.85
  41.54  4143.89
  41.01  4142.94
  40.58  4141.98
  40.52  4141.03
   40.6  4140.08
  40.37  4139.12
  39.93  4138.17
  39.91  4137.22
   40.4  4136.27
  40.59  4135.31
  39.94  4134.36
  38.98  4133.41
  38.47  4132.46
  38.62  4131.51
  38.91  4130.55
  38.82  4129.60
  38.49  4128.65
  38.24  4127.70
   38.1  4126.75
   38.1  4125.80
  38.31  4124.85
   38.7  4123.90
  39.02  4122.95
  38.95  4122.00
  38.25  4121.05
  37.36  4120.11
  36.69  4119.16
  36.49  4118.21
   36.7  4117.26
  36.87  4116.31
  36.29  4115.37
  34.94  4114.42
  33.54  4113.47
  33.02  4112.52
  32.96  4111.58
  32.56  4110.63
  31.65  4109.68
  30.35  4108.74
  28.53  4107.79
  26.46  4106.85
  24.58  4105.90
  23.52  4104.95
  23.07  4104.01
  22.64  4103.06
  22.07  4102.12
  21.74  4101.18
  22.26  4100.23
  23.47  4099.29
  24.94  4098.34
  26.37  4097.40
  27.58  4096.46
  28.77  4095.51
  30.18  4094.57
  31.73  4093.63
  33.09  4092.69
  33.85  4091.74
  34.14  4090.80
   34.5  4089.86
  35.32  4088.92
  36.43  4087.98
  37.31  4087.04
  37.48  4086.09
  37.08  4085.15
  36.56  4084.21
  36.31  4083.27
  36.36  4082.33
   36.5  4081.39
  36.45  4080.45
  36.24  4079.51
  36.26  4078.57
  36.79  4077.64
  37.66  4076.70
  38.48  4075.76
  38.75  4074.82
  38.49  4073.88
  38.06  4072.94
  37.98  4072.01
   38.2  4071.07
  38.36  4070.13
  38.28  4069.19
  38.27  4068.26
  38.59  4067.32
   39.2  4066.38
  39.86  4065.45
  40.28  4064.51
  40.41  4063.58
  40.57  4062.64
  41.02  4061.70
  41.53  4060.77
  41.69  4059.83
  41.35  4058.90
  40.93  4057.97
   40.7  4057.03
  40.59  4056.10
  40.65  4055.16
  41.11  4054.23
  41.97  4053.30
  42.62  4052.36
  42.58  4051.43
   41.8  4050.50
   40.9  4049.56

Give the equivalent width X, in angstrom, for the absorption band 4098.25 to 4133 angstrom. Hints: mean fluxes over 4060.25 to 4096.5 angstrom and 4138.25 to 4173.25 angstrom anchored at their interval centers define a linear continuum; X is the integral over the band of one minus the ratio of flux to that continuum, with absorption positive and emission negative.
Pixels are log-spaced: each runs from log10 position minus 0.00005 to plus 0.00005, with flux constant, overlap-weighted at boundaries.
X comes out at 5.2 angstrom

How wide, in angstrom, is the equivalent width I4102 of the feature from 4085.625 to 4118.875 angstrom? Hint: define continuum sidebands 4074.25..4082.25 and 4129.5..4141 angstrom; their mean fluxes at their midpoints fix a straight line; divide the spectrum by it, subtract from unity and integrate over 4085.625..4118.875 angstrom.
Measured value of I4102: 6.7 angstrom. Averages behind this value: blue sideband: 37.1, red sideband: 39.7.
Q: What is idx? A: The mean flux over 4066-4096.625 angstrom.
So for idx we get 36.1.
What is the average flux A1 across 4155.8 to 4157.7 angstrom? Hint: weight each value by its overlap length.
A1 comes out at 41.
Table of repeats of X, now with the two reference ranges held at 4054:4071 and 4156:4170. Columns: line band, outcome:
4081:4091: 1.0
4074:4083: 0.7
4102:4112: 3.2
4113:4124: 0.9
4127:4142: 0.3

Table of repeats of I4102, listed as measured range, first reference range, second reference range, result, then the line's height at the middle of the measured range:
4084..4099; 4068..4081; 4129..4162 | 2.24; 38.4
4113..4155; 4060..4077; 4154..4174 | 0.61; 39.7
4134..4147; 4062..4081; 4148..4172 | -0.33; 39.8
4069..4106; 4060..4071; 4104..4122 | 3.95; 36.4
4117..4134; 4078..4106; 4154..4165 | -1.10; 35.9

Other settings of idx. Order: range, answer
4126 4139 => 39.2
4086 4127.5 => 32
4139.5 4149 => 41.4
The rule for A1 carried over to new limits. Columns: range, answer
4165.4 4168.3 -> 38.5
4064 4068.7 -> 39.3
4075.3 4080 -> 37.1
